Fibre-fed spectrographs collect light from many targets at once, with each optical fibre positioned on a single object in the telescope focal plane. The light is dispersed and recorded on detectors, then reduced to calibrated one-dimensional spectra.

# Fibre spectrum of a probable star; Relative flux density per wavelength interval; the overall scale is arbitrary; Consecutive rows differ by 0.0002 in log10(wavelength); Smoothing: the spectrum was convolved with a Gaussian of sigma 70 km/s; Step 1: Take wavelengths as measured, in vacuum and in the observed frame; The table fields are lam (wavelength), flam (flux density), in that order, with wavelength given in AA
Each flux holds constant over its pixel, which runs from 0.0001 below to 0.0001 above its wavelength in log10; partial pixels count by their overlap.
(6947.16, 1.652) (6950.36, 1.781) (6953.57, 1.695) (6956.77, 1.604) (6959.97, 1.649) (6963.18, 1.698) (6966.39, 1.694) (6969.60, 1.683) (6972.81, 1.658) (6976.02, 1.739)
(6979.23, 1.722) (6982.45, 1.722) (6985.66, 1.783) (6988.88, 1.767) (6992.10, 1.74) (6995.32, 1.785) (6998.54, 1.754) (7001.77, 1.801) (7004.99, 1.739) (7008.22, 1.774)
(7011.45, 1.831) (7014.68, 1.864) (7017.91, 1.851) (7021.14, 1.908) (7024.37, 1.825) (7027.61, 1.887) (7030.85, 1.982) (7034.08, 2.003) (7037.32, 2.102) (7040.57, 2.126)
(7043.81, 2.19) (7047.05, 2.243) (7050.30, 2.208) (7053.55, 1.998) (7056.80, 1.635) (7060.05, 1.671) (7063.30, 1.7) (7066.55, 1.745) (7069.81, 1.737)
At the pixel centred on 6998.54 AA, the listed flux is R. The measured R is 1.754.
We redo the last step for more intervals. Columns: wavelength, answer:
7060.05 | 1.671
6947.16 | 1.652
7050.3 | 2.208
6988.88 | 1.767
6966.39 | 1.694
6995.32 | 1.785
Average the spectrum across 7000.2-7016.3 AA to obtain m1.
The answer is 1.8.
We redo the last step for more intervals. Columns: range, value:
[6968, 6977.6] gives 1.69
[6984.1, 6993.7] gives 1.76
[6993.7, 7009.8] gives 1.77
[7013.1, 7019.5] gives 1.86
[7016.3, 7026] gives 1.86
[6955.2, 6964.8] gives 1.65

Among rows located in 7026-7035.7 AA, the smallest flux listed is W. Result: 1.887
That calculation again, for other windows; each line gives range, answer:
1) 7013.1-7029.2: 1.825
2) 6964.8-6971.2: 1.683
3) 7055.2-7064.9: 1.635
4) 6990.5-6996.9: 1.74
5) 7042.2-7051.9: 2.19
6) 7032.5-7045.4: 2.003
